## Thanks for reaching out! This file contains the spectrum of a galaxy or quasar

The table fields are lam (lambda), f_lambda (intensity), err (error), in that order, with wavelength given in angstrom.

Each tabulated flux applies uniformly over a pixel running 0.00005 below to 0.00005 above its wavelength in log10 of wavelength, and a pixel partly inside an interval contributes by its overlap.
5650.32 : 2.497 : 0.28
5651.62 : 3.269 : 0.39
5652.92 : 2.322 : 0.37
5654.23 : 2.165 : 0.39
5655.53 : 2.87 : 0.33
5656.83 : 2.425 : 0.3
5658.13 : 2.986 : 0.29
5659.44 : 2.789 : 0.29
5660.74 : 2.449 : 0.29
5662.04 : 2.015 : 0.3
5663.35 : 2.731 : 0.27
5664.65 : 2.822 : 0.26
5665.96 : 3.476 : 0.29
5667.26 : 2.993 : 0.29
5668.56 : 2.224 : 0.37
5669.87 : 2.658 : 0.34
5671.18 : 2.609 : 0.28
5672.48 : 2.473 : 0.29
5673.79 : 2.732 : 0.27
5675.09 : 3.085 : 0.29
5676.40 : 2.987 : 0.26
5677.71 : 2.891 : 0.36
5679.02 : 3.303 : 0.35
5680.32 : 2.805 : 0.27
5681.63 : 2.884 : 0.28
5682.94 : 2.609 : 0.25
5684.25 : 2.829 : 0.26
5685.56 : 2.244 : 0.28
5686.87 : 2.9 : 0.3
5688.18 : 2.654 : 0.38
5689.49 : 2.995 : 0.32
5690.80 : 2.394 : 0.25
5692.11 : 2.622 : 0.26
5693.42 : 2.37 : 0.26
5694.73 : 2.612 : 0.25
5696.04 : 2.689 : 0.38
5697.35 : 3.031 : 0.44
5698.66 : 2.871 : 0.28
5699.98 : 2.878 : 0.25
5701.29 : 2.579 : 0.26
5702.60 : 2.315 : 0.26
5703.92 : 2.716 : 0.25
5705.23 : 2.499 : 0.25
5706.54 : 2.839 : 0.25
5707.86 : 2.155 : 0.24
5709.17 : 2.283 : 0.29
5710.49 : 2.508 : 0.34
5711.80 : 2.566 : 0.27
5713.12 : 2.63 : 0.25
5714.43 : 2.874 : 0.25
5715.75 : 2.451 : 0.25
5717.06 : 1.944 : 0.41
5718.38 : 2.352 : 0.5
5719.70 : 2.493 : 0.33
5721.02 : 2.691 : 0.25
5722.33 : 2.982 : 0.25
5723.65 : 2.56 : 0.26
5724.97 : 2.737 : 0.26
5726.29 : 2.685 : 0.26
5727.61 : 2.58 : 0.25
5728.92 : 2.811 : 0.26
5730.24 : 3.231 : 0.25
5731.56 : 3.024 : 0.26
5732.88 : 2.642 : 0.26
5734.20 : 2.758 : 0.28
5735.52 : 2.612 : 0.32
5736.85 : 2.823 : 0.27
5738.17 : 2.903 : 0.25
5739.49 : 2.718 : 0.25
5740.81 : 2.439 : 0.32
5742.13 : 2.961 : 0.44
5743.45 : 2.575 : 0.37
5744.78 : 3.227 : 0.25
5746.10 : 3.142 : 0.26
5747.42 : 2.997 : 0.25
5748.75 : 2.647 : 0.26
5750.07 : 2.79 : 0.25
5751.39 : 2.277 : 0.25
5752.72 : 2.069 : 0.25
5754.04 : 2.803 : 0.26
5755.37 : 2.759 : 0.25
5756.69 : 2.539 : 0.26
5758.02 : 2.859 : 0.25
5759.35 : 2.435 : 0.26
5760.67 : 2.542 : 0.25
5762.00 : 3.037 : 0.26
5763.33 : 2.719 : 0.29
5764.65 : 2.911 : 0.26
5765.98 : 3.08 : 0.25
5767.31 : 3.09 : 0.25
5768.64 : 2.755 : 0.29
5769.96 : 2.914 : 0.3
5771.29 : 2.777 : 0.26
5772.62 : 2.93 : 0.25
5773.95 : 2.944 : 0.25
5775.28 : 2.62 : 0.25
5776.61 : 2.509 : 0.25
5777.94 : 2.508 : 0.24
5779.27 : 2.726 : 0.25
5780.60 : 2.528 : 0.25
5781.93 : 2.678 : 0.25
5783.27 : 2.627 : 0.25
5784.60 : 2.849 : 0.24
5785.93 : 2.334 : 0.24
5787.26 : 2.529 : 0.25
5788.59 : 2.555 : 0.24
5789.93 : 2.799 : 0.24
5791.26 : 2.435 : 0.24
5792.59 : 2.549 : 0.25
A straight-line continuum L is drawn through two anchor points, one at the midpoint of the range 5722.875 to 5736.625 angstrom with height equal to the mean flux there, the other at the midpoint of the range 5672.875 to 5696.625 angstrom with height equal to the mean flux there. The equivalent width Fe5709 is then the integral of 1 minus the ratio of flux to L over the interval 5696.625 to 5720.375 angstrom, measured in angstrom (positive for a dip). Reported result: 1.8 angstrom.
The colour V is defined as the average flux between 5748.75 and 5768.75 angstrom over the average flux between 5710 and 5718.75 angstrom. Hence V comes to 1.09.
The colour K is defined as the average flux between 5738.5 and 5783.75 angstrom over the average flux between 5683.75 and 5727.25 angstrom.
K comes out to 1.05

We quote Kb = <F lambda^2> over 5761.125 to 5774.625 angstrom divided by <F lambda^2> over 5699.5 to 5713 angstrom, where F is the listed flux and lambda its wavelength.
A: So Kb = 1.17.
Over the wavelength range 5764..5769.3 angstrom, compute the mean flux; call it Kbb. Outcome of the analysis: 2.96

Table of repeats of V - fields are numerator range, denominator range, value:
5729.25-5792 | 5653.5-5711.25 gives 1.02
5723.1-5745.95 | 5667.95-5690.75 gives 1.02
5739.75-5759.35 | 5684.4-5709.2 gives 1.03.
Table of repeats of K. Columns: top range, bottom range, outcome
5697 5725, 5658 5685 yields 0.93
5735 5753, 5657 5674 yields 1.02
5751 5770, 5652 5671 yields 1.03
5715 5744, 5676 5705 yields 0.98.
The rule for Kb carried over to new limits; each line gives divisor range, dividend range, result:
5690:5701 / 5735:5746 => 1.06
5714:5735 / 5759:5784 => 1.05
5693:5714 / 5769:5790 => 1.06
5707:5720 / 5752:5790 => 1.13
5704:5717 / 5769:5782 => 1.10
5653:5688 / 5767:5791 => 1.03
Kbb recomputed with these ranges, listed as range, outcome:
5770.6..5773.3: 2.85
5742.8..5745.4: 2.89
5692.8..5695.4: 2.5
